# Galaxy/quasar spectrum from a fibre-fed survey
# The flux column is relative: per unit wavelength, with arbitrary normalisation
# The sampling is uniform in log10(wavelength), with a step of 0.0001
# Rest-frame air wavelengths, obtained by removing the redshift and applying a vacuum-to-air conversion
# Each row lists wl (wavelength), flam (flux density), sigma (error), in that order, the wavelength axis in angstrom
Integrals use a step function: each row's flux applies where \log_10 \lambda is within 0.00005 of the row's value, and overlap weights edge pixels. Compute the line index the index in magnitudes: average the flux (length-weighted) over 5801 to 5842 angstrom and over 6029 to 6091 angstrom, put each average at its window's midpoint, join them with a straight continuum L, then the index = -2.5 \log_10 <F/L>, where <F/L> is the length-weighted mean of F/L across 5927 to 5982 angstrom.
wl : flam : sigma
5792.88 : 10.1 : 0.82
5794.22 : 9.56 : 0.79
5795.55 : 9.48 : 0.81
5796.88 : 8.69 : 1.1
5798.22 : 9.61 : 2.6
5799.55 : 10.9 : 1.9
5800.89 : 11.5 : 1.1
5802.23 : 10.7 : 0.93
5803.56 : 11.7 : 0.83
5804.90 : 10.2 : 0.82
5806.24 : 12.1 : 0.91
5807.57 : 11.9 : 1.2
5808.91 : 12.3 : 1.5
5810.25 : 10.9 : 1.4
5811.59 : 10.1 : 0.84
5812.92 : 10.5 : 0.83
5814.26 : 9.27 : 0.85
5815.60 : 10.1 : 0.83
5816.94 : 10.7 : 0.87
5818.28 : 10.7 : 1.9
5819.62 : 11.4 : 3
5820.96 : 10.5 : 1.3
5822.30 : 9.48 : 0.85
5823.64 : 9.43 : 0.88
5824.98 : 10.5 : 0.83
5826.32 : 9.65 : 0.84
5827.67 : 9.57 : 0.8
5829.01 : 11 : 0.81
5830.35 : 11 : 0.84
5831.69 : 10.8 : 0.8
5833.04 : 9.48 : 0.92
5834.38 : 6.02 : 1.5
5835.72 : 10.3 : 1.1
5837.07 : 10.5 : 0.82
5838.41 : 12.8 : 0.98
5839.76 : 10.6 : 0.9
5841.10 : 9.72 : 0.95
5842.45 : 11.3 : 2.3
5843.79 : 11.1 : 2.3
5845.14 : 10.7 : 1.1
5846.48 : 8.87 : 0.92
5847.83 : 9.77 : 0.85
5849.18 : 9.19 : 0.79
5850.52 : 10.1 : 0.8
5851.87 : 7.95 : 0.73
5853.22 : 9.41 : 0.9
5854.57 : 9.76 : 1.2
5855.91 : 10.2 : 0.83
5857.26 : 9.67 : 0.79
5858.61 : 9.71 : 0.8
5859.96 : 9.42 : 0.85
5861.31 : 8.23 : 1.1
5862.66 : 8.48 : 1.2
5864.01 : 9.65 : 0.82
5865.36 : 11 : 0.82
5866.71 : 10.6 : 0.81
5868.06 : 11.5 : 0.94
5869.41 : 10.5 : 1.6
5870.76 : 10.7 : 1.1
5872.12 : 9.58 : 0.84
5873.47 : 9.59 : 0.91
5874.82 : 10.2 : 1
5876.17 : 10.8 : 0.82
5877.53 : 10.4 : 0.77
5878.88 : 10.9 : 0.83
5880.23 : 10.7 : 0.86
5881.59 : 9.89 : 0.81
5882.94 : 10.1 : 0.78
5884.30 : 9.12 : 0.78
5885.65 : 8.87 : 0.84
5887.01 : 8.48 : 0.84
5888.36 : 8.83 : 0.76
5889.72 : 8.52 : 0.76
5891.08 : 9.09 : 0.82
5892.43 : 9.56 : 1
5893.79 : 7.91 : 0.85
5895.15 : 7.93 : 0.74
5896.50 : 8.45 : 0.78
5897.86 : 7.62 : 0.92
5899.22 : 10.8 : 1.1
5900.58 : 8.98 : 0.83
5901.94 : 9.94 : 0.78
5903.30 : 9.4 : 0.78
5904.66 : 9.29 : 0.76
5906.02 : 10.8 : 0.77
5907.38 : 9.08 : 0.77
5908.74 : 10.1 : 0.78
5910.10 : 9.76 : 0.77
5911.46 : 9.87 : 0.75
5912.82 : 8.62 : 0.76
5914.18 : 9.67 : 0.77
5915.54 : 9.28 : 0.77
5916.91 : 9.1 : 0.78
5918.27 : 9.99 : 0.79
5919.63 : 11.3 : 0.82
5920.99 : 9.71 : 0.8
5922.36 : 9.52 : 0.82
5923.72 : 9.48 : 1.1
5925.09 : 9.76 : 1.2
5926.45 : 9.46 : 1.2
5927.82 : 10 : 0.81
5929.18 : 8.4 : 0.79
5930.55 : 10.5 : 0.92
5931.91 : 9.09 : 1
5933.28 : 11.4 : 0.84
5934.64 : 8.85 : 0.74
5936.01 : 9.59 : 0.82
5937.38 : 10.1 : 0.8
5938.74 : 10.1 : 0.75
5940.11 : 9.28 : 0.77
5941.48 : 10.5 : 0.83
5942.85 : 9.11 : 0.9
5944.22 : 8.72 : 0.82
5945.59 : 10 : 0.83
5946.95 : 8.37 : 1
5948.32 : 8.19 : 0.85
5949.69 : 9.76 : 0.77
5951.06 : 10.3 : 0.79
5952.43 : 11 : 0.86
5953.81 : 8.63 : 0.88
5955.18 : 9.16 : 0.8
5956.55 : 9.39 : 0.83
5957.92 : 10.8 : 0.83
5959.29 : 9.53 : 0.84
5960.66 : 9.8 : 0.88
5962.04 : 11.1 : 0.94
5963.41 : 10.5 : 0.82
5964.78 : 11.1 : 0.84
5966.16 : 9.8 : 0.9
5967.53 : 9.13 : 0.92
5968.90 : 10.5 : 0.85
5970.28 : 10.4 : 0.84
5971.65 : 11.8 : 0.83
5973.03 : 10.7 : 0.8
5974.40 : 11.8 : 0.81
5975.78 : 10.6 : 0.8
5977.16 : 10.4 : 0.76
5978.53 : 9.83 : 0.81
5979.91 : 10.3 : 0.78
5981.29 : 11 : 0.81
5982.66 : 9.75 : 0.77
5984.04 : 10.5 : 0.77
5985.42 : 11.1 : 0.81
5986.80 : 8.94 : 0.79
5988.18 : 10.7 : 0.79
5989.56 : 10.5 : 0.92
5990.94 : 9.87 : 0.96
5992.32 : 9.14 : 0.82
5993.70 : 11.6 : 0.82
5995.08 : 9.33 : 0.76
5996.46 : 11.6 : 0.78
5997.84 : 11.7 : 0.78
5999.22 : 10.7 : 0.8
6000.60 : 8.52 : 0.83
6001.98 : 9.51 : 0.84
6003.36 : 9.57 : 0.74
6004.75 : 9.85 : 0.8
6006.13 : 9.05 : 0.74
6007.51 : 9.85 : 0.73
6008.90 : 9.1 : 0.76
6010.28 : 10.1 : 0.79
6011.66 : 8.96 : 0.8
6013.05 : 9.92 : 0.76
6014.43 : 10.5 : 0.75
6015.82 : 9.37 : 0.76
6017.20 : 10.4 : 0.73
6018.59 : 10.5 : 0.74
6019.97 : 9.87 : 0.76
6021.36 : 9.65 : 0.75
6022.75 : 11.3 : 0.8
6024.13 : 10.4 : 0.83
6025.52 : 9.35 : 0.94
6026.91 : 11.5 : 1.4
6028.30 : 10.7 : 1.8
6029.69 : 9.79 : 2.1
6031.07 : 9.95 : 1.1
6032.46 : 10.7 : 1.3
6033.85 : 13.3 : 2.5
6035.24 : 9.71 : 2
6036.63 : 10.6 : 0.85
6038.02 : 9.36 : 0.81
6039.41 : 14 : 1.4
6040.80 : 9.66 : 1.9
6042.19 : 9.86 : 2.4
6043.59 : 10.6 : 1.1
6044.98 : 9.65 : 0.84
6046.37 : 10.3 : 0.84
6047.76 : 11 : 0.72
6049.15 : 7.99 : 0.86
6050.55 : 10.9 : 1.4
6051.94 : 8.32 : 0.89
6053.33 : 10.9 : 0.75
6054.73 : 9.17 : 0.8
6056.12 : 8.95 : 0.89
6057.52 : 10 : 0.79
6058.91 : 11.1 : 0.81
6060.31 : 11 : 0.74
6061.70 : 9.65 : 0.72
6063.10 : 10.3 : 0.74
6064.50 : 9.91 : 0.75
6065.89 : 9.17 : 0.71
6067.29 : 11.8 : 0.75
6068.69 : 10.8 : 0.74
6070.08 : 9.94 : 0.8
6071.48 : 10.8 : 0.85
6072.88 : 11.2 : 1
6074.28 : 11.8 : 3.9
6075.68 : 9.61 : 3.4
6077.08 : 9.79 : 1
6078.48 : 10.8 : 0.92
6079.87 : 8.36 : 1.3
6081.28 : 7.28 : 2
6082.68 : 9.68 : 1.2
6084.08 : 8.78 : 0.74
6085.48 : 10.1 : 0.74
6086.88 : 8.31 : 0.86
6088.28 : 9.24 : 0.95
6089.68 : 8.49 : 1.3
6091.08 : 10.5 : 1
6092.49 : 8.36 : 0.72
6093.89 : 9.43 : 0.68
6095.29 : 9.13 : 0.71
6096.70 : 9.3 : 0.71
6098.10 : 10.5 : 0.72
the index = 0.03 mag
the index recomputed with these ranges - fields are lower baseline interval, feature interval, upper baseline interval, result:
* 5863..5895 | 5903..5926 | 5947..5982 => 0.029 mag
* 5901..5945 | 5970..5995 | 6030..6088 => -0.064 mag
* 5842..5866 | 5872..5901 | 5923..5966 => 0.037 mag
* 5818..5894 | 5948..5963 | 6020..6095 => 0.016 mag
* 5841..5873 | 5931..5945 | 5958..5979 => 0.068 mag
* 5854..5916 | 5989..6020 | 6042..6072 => -0.004 mag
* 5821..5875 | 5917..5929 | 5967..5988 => 0.048 mag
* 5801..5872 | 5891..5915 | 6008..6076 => 0.108 mag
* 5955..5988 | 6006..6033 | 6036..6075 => 0.028 mag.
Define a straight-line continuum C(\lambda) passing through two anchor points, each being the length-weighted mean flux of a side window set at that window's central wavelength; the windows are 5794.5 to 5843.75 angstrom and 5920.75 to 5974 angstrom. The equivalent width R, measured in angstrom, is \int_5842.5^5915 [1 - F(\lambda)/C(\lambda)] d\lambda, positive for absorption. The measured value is 3.8 angstrom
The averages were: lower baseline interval 10.4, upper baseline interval 9.85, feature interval 9.62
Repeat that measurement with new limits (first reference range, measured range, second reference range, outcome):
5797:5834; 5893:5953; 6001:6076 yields 4.9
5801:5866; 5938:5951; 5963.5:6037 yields 1.1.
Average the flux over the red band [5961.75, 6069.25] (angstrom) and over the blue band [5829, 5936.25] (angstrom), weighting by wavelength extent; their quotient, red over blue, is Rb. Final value 1.1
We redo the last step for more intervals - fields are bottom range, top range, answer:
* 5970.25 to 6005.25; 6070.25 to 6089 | 0.93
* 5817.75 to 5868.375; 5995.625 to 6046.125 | 1.03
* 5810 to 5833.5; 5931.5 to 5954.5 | 0.93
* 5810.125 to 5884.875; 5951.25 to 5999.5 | 1.03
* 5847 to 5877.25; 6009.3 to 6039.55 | 1.06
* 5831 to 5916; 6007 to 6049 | 1.06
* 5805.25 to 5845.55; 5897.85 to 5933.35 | 0.92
